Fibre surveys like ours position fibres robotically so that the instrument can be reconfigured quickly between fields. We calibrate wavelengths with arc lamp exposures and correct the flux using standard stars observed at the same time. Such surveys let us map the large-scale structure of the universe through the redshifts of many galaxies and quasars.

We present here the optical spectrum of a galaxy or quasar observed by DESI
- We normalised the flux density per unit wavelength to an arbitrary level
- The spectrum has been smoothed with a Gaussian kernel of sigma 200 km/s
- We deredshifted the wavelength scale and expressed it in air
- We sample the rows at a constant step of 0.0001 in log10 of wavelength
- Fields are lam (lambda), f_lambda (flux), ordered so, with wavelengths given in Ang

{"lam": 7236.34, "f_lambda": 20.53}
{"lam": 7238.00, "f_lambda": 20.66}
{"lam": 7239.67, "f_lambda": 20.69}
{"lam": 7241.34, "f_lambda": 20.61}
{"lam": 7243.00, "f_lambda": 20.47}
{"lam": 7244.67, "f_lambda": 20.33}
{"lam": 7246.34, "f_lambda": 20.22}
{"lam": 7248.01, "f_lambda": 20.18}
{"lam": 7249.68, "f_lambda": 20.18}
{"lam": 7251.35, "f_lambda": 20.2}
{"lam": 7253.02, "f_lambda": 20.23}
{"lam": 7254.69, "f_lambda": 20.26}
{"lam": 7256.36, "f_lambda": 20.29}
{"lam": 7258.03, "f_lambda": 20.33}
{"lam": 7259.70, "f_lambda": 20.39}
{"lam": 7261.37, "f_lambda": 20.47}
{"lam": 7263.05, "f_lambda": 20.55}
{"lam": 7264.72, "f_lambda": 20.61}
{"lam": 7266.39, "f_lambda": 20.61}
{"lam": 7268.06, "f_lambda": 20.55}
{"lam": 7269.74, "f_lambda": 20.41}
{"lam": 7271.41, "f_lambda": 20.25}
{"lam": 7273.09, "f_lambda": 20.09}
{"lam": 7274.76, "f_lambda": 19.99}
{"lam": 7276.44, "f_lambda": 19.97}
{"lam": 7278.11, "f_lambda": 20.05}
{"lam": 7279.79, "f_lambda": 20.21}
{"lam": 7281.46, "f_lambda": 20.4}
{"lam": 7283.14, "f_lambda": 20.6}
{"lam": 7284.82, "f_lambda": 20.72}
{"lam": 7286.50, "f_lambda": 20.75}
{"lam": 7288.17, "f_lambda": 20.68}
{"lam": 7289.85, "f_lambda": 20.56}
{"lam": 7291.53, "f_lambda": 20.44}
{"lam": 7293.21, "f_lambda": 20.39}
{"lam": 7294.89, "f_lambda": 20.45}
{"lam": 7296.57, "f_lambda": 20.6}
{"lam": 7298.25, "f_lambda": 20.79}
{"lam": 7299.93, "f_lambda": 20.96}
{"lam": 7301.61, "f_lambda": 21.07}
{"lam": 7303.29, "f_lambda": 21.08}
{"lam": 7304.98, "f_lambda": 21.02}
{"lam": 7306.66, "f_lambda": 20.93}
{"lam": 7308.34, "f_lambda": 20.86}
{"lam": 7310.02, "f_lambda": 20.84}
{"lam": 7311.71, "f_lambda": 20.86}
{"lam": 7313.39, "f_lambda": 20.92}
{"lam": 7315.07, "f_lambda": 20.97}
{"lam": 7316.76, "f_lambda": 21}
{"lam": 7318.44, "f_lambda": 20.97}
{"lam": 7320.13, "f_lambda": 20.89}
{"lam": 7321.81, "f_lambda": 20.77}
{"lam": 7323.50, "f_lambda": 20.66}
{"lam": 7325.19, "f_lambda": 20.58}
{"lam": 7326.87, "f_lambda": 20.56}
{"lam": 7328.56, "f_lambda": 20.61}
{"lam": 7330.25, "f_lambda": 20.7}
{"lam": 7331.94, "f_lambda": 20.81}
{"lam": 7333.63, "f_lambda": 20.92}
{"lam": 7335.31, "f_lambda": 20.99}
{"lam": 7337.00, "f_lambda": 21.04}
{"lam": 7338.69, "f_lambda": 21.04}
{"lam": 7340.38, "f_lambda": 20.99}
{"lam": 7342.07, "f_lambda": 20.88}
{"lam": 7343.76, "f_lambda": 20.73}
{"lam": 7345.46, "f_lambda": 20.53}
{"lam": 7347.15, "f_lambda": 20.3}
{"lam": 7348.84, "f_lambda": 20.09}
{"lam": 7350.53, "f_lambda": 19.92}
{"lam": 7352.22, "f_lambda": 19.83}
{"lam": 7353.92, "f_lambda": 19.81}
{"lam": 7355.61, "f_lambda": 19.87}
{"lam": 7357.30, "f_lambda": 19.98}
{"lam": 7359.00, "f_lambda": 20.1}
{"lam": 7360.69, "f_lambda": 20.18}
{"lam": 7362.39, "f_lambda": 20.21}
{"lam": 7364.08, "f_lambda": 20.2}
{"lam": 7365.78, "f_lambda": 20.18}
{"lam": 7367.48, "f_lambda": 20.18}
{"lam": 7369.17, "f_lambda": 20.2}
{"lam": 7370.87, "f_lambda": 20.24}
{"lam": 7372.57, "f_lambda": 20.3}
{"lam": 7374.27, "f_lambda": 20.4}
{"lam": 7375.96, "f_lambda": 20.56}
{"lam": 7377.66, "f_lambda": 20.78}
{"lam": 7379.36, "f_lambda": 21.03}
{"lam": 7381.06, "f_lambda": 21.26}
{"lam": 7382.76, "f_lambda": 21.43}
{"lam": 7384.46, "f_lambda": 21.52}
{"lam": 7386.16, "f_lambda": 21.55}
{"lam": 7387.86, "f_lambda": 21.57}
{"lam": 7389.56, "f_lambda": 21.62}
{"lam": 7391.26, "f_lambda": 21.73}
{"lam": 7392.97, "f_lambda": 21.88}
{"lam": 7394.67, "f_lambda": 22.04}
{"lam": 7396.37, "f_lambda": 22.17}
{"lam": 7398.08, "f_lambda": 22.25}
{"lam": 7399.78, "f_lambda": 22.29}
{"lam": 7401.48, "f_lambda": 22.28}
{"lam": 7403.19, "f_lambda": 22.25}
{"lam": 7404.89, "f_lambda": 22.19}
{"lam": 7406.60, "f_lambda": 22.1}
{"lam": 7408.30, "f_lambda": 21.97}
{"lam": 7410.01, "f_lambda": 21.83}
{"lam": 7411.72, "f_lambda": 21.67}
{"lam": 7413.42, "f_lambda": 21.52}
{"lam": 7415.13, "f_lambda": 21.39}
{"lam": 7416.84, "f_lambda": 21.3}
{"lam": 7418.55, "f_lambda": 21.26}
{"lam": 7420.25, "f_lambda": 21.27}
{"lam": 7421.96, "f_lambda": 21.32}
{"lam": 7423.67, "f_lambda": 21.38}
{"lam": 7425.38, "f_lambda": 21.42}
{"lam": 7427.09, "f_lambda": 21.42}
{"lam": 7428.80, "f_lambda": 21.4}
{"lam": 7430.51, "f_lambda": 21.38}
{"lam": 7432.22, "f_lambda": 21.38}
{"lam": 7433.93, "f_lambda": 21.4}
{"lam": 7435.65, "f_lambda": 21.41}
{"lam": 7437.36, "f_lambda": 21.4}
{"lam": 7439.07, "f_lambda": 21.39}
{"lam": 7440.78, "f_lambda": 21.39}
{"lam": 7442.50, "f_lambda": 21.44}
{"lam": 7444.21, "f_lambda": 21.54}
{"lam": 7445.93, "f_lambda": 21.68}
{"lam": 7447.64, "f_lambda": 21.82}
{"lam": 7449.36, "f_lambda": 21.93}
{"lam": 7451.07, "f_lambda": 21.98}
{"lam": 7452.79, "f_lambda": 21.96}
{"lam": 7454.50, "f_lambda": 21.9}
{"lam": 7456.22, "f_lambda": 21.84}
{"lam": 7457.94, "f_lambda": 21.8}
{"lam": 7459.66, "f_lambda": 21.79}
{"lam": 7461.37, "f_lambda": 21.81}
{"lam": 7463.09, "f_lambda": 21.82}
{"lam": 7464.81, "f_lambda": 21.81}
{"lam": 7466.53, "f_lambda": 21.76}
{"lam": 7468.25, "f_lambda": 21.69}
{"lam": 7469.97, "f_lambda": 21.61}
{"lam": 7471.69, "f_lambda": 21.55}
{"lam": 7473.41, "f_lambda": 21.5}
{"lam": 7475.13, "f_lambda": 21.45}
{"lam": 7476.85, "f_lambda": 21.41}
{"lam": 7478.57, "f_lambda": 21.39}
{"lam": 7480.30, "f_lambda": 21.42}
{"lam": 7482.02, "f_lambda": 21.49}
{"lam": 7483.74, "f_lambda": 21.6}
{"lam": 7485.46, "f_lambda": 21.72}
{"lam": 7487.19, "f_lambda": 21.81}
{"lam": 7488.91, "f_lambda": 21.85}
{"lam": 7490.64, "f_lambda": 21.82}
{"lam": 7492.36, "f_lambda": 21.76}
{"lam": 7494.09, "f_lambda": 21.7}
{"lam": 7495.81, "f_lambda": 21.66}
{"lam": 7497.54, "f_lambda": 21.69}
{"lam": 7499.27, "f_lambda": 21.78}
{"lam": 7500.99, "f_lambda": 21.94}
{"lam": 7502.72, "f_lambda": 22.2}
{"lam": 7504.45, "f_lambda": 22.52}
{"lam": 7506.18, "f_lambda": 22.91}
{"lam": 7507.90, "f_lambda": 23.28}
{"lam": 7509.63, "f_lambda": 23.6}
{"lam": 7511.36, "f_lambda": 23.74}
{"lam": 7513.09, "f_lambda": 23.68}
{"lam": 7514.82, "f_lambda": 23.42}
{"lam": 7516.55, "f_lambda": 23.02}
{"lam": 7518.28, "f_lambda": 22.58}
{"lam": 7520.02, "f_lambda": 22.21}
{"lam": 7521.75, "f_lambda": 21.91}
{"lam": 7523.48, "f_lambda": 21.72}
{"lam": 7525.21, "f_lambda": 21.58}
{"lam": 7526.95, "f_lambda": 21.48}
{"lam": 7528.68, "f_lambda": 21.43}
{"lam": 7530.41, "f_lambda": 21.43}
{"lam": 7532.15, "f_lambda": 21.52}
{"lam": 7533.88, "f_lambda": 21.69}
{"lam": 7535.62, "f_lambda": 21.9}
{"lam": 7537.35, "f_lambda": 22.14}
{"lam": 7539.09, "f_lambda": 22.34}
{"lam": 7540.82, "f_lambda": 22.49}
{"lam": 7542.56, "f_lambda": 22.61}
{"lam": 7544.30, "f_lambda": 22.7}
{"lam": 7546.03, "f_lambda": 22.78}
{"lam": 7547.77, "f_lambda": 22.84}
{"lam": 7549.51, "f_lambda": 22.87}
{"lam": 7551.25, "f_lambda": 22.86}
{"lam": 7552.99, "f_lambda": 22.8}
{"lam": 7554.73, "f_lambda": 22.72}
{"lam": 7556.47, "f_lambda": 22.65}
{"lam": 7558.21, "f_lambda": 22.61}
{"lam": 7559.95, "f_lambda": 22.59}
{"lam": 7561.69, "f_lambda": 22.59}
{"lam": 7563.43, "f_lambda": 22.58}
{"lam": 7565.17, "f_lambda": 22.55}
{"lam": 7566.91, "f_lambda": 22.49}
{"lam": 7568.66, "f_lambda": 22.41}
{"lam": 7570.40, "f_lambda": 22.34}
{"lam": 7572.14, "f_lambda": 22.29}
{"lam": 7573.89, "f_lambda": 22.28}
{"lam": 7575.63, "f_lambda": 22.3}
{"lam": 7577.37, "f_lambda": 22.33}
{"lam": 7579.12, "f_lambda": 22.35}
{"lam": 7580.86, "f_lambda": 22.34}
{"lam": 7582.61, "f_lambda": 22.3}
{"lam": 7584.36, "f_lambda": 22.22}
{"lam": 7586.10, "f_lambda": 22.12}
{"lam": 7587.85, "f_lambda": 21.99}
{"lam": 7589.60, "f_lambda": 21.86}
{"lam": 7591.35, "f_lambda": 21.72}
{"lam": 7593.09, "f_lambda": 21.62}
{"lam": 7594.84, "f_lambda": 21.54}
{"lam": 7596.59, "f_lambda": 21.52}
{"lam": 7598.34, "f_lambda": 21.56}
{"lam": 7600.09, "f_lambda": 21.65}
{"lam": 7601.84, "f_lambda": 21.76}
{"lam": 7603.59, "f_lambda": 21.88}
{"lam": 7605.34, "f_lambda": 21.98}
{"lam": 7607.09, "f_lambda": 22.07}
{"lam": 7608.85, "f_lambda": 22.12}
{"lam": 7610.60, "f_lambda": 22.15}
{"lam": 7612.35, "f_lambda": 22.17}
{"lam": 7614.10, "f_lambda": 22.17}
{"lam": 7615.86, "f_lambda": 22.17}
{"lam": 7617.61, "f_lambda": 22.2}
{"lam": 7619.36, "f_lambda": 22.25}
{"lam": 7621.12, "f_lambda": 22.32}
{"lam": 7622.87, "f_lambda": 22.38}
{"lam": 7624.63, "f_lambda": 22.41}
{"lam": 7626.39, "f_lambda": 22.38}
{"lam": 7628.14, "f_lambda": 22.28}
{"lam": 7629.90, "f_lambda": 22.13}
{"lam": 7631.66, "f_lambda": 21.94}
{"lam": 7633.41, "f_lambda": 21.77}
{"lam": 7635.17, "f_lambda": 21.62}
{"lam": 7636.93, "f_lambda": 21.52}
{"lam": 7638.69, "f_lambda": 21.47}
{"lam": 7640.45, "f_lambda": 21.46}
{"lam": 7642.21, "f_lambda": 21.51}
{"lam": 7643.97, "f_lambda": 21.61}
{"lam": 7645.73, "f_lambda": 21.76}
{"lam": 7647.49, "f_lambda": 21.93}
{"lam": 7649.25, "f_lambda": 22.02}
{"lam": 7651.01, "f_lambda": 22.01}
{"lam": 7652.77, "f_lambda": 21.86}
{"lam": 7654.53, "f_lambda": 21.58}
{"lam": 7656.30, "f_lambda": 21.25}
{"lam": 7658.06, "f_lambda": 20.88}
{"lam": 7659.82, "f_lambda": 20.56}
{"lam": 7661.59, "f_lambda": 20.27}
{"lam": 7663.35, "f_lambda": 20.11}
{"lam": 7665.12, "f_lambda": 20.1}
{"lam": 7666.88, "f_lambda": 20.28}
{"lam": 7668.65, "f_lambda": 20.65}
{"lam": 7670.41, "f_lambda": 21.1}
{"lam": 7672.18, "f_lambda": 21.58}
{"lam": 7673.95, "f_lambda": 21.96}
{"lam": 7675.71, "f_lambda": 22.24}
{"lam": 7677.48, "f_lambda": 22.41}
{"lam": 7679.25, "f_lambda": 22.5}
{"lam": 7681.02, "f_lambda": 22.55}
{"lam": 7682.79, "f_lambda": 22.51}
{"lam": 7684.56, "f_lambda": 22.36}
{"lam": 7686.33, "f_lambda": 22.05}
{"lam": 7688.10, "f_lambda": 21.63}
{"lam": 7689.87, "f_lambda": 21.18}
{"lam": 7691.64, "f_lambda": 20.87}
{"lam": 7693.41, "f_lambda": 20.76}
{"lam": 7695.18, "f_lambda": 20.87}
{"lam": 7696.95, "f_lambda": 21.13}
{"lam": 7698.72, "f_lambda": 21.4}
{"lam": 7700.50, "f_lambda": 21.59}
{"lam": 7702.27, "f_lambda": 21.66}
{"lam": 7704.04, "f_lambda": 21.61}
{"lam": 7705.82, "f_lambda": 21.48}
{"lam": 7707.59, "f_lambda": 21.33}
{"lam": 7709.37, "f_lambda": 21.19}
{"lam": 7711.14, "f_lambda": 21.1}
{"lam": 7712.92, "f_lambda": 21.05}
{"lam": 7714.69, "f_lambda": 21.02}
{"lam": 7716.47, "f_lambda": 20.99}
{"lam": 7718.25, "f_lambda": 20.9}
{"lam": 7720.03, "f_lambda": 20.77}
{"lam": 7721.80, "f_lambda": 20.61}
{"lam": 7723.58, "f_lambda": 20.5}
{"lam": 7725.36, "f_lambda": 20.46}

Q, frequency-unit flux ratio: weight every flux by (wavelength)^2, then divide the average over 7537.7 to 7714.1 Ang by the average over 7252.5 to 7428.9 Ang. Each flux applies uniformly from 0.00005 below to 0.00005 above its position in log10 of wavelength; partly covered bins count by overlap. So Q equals 1.13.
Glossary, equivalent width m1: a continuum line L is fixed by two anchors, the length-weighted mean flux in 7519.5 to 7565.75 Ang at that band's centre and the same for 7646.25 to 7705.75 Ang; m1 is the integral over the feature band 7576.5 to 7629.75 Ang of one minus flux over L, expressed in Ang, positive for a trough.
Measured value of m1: -0.4 Ang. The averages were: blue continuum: 22.3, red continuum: 21.4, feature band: 22.1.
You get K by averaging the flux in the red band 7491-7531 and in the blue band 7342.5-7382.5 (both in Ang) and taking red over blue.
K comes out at 1.10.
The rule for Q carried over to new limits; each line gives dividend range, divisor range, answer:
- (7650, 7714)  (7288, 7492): 1.09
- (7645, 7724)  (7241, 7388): 1.15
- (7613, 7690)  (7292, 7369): 1.15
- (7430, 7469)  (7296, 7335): 1.08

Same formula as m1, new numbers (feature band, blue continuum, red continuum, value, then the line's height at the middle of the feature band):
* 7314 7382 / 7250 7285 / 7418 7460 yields 1.21 Ang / 20.9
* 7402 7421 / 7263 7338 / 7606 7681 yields -0.65 Ang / 21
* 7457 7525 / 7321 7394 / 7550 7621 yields -1.53 Ang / 21.6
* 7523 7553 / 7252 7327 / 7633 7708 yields -1.42 Ang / 21.2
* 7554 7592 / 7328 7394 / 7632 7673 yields -2.24 Ang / 21.1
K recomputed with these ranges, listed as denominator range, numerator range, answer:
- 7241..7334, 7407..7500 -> 1.05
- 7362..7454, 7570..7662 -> 1.02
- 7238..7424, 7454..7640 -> 1.06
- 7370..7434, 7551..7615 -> 1.03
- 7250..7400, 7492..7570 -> 1.08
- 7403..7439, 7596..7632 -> 1.02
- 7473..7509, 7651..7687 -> 0.98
